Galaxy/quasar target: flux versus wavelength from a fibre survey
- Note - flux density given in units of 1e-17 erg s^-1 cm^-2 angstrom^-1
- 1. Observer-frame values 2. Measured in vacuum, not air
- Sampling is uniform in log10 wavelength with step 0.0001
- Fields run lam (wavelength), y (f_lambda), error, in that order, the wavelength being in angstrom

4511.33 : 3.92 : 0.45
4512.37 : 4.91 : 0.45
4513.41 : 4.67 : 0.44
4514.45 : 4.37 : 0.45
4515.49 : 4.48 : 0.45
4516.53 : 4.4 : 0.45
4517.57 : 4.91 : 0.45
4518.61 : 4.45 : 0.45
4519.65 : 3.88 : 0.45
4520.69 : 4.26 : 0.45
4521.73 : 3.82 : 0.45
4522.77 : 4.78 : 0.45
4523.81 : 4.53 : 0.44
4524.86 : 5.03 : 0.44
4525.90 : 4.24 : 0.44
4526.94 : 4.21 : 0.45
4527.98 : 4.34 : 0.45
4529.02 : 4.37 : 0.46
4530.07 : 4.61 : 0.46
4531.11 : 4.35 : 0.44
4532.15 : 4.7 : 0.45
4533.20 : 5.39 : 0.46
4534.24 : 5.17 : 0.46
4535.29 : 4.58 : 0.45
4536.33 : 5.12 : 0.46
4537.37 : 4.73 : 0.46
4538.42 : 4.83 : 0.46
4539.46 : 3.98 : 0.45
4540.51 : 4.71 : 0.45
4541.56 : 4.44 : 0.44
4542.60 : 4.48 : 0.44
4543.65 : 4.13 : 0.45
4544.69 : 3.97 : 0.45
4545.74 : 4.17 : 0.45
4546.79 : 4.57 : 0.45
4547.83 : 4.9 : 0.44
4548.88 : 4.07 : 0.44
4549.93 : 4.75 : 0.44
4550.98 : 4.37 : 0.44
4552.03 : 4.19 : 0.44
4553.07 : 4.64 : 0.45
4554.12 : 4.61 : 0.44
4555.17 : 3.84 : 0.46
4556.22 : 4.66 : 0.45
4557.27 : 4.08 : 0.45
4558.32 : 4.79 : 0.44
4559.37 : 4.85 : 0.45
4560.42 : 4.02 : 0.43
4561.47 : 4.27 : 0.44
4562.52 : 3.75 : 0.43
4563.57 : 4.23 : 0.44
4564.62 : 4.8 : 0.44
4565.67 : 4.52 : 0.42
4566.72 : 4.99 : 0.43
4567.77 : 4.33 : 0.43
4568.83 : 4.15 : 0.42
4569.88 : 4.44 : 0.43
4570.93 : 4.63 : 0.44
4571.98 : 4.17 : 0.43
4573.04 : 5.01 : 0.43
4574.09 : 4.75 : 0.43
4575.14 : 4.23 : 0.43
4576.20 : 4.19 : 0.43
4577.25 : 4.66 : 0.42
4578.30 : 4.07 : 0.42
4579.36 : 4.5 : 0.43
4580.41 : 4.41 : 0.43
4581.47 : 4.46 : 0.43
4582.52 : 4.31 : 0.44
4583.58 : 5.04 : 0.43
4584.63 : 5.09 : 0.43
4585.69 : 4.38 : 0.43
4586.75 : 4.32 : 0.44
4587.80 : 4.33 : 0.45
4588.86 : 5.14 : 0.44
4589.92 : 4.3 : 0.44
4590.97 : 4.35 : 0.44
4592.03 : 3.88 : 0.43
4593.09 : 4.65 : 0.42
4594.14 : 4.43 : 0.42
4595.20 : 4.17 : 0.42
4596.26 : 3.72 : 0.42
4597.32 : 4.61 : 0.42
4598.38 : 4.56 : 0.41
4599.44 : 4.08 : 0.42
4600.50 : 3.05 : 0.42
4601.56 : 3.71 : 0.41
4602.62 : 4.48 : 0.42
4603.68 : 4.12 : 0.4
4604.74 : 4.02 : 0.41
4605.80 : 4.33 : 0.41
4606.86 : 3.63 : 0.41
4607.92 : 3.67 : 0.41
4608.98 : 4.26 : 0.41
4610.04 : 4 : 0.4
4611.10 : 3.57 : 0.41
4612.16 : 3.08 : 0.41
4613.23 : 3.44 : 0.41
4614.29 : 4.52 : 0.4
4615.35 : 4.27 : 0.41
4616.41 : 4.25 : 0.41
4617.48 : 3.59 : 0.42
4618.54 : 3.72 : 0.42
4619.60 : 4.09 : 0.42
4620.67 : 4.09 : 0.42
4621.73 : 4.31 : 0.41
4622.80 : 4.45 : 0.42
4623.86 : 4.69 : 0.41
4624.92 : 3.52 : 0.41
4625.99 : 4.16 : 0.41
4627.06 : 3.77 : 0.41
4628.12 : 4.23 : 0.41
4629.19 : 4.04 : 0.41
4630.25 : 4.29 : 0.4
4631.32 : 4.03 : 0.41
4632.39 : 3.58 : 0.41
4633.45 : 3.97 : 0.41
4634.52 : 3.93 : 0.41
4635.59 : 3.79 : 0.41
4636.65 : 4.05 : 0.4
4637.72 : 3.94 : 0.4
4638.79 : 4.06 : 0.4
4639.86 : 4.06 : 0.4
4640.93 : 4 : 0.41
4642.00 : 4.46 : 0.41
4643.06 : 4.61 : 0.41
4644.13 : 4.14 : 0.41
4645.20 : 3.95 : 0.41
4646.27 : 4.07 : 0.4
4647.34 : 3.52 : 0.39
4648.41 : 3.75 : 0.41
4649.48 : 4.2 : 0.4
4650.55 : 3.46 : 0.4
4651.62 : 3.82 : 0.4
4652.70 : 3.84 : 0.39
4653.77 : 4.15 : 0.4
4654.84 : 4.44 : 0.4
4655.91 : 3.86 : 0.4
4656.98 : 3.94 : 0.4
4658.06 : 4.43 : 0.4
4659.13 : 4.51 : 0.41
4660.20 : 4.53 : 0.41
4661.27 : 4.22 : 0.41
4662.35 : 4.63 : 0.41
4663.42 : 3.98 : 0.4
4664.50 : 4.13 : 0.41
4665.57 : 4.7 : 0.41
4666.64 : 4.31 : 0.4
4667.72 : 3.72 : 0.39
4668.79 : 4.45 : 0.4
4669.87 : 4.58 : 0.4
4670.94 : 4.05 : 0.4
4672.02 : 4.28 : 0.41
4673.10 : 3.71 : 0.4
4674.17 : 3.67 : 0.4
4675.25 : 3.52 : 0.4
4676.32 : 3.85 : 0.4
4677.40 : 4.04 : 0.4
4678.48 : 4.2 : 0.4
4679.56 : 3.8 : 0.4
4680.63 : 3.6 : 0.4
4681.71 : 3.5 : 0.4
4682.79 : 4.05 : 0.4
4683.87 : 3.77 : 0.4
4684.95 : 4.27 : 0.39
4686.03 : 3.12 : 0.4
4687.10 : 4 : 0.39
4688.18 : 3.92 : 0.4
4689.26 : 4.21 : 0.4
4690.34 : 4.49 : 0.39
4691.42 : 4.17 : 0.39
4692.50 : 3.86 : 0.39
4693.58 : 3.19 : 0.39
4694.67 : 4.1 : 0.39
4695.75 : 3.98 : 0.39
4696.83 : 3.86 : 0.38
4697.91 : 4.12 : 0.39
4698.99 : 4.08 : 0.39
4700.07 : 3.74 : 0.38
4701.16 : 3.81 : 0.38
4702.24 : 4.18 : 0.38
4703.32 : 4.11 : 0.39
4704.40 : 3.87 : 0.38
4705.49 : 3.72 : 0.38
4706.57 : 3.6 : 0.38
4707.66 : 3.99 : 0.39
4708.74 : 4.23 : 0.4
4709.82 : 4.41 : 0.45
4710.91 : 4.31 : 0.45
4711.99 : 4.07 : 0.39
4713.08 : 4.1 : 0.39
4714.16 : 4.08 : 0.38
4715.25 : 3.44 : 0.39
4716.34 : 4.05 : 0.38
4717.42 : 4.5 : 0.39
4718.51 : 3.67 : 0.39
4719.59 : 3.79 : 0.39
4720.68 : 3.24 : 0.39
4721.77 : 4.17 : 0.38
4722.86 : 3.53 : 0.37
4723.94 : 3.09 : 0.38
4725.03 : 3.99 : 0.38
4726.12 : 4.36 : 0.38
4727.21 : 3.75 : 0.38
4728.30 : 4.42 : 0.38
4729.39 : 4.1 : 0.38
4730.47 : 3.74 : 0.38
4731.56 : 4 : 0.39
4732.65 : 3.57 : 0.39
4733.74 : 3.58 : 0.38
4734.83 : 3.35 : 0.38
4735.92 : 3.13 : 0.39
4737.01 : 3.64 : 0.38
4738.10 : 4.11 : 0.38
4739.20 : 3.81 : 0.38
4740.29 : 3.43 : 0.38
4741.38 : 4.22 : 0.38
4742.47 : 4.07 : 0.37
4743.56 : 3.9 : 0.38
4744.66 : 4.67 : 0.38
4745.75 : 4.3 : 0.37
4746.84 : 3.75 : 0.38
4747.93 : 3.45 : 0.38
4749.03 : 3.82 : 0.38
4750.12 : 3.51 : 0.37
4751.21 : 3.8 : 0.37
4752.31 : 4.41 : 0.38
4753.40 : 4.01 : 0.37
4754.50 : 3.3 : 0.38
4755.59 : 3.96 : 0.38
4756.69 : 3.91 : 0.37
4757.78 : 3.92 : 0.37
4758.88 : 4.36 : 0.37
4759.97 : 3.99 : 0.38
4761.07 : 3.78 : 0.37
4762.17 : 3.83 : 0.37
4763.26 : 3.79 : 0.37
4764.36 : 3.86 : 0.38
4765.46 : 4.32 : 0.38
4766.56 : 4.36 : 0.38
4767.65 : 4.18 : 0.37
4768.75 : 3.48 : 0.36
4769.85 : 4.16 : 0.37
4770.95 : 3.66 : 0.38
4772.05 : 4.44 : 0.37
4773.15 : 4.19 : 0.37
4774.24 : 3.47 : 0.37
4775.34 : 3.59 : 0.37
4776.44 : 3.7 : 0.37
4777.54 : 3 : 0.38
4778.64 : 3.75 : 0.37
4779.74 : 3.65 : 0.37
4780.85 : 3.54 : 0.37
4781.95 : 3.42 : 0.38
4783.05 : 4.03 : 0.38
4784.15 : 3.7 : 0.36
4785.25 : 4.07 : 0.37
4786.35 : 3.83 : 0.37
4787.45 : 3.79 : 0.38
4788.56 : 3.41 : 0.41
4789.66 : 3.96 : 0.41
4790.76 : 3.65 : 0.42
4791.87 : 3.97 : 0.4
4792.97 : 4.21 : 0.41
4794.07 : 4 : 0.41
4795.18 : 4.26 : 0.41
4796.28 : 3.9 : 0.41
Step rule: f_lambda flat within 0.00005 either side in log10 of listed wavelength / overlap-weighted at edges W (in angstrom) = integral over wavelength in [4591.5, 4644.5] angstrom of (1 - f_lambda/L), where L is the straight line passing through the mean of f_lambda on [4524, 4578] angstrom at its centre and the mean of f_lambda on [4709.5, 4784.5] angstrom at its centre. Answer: 2.9 angstrom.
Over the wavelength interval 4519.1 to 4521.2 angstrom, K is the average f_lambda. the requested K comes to 4.08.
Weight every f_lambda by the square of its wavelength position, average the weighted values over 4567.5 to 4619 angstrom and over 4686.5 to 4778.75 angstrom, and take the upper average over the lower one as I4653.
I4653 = 1.0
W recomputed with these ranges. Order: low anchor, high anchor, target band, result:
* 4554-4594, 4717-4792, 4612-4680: 2.35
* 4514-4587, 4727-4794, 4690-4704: 0.25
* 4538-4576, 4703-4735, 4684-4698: 0.19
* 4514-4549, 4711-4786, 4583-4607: 0.16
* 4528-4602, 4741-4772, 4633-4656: 1.27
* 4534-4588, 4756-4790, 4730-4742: 0.79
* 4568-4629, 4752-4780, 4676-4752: 1.79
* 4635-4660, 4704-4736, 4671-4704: 0.36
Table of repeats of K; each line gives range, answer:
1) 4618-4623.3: 4.13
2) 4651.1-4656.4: 4.02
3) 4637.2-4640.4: 4.01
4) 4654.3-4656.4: 4.16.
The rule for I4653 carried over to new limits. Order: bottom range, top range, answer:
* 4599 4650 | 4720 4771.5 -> 1.02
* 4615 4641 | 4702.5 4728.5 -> 1.01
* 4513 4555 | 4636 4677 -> 0.96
